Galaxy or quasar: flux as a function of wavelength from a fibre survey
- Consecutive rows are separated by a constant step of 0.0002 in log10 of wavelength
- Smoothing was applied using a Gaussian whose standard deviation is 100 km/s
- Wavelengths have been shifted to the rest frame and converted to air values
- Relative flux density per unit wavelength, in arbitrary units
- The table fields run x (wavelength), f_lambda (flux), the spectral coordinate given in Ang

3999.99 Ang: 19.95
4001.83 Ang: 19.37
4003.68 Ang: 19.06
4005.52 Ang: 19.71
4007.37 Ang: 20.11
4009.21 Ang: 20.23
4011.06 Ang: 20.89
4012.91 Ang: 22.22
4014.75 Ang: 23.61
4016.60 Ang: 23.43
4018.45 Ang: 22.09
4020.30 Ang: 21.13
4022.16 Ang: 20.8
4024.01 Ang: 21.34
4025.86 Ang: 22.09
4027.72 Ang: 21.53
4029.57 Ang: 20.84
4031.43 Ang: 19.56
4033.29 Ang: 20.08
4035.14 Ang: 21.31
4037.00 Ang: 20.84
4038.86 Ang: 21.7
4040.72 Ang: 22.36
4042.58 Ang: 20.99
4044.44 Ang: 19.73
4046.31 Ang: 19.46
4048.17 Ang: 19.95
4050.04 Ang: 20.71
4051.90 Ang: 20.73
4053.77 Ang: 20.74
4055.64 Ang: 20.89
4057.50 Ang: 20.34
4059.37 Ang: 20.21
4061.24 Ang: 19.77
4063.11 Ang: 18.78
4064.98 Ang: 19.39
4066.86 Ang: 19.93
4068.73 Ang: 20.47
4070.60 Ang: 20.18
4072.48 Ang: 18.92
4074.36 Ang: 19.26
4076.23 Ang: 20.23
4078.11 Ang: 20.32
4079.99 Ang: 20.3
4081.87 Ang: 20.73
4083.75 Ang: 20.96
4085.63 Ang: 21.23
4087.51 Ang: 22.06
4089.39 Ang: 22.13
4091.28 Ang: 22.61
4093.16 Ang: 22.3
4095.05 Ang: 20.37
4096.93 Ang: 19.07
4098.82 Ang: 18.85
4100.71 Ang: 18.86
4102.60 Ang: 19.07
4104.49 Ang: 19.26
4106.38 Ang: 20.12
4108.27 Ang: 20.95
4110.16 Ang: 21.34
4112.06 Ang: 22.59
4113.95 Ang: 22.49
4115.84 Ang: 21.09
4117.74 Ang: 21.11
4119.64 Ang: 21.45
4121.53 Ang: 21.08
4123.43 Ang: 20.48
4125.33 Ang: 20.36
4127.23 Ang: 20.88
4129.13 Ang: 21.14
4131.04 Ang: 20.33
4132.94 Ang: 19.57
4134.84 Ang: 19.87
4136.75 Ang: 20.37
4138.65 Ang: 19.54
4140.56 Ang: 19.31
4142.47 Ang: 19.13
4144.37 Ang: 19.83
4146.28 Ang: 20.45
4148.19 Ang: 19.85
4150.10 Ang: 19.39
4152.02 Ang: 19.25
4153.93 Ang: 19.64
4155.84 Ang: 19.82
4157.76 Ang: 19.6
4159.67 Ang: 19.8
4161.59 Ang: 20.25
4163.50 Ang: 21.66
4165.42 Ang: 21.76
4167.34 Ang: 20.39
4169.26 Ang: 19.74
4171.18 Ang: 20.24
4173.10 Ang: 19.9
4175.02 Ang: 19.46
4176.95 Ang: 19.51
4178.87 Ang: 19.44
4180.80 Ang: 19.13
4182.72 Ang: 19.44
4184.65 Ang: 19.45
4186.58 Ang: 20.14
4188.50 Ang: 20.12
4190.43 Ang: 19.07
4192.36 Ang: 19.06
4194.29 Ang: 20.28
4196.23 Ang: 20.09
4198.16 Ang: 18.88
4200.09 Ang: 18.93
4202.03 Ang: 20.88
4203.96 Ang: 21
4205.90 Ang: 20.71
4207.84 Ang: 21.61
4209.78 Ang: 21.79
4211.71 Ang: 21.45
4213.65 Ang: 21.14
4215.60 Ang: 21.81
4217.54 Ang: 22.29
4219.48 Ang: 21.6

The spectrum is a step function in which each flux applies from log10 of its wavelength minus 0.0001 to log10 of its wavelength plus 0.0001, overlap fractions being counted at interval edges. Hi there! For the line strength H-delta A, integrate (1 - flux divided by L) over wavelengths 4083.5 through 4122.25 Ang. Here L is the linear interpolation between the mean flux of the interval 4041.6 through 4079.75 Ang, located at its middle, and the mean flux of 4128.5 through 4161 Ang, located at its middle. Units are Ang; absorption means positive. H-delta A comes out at -1.9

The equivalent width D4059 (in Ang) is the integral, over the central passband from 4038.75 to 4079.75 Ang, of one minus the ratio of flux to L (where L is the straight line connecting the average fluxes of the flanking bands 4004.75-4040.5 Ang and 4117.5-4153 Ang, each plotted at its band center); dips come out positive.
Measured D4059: 1.4 Ang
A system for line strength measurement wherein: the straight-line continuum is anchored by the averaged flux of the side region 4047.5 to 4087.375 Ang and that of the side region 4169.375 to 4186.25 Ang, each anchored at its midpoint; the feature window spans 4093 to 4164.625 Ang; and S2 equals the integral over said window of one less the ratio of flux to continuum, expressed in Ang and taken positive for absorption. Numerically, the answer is -1.4 Ang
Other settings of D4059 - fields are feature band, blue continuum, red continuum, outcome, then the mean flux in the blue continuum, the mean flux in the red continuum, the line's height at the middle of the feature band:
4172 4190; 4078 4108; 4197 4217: 1.0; 20.5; 20.8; 20.8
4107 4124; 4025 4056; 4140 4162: -1.1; 20.8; 19.7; 20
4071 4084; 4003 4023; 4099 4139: 0.5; 21.2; 20.6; 20.8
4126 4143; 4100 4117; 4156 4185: 0.3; 20.7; 20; 20.4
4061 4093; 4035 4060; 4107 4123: 0.8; 20.7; 21.5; 21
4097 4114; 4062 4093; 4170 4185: 0.0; 20.5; 19.6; 20.3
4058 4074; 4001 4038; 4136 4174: 0.7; 21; 20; 20.7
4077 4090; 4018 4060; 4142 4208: -0.3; 20.8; 19.9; 20.5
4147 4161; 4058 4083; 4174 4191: 0.0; 19.9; 19.5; 19.6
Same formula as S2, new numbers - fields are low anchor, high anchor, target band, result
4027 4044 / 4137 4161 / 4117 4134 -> -0.6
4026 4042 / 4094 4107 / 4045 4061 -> 0.2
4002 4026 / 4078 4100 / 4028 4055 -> 0.5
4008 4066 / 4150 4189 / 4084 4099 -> -0.5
